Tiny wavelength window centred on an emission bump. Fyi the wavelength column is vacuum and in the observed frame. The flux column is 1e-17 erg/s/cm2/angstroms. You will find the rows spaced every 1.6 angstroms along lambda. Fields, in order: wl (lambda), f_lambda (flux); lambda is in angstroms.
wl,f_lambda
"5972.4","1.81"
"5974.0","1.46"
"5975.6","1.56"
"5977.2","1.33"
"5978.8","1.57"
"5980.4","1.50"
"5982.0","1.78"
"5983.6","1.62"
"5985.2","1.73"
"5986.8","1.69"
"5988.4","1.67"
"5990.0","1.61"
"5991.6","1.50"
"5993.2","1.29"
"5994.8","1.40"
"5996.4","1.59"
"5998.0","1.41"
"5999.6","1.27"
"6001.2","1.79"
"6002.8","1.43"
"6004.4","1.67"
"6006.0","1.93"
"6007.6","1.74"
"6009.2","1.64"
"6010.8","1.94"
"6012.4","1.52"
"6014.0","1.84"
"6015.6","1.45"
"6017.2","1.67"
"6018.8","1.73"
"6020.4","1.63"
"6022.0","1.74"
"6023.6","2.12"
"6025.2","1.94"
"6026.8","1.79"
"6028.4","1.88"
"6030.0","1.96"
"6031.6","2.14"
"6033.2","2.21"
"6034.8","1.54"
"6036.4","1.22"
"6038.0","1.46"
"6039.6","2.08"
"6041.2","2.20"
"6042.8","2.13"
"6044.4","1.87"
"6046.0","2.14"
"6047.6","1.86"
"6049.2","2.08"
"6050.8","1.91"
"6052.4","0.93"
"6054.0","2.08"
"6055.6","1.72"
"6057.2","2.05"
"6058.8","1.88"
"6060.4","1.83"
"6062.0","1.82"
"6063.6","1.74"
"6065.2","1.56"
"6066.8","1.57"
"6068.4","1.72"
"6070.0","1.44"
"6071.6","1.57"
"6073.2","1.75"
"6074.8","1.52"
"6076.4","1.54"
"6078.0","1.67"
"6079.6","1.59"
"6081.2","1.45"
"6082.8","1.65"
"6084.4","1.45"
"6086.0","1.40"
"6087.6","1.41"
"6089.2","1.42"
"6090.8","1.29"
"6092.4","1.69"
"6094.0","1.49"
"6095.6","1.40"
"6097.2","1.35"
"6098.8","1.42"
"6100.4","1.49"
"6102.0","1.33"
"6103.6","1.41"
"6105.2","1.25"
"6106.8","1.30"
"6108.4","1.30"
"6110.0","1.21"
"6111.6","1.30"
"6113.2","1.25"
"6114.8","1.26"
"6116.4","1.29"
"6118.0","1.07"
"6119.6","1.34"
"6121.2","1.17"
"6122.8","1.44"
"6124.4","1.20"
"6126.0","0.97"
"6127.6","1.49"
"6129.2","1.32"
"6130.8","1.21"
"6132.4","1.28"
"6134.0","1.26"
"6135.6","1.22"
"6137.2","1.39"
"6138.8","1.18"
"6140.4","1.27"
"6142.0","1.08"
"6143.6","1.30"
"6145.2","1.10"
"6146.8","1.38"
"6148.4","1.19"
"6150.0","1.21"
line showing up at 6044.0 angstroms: C III]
